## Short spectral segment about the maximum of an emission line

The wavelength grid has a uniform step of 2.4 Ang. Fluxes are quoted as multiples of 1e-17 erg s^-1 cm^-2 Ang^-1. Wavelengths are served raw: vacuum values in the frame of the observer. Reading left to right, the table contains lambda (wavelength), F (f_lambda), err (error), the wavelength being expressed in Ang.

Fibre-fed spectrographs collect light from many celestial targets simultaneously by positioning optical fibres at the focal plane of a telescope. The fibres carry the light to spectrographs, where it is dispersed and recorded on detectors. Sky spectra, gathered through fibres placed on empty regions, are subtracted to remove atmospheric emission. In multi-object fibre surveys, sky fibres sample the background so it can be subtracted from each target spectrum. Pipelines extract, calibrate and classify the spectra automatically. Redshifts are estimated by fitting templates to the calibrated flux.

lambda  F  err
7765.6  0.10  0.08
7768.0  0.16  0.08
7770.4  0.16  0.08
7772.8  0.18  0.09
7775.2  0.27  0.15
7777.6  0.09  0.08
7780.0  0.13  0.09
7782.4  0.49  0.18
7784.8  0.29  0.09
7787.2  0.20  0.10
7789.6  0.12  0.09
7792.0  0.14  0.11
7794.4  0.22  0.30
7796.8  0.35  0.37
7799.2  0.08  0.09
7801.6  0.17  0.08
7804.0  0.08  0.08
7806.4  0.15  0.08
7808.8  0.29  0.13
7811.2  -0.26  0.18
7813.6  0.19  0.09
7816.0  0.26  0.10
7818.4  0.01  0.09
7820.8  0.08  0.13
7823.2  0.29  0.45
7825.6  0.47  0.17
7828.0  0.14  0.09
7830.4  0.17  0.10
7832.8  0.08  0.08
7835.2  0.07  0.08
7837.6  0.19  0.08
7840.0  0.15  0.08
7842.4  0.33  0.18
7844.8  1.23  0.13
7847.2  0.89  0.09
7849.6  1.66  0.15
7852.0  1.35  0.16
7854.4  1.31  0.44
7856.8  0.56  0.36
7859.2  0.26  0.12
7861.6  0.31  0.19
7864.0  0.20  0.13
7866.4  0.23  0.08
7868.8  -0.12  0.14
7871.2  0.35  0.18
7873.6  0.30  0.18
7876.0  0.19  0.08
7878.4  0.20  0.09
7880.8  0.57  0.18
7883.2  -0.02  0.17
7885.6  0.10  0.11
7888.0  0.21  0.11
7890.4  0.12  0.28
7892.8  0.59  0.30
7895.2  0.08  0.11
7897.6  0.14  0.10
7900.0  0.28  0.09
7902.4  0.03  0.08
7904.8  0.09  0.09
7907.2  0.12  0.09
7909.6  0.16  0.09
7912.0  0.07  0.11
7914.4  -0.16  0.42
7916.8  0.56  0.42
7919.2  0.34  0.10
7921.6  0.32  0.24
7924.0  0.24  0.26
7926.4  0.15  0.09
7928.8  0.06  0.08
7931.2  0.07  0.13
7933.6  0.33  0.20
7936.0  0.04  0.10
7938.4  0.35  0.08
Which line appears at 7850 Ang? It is [O II]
